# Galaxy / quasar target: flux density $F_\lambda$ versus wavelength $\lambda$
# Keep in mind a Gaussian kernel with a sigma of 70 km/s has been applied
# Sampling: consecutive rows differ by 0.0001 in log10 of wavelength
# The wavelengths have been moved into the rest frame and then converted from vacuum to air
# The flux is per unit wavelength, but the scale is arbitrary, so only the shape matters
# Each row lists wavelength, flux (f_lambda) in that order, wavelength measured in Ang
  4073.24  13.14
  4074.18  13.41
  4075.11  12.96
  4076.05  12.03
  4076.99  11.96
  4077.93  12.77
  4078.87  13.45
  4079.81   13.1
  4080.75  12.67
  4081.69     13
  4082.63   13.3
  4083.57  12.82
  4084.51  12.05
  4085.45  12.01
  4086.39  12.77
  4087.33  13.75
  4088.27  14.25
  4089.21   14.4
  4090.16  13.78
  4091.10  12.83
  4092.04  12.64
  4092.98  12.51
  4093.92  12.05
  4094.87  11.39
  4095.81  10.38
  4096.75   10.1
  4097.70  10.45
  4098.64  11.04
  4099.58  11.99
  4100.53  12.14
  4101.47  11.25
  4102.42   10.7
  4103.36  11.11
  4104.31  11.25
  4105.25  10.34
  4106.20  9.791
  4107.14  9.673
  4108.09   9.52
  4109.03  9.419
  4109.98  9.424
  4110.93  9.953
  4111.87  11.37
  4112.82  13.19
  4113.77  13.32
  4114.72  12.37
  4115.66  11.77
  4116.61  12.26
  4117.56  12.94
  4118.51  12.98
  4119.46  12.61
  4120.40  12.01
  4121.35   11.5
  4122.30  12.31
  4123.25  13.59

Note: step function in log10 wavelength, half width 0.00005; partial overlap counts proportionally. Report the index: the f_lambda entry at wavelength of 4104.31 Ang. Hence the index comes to 11.25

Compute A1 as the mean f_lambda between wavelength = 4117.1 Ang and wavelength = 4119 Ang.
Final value 12.9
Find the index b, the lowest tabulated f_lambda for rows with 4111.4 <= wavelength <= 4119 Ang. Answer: 11.37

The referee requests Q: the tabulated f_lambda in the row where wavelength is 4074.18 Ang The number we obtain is 13.41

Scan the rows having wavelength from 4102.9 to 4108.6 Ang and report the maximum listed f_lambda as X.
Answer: 11.25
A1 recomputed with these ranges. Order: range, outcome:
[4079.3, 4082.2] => 12.9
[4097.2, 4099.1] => 10.7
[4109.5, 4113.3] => 11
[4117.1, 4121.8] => 12.4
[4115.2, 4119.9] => 12.5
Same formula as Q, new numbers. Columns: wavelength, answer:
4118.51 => 12.98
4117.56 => 12.94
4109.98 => 9.424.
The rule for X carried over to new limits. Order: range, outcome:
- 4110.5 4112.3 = 11.37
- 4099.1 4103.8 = 12.14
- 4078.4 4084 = 13.45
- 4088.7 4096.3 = 14.4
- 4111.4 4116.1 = 13.32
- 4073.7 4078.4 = 13.41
